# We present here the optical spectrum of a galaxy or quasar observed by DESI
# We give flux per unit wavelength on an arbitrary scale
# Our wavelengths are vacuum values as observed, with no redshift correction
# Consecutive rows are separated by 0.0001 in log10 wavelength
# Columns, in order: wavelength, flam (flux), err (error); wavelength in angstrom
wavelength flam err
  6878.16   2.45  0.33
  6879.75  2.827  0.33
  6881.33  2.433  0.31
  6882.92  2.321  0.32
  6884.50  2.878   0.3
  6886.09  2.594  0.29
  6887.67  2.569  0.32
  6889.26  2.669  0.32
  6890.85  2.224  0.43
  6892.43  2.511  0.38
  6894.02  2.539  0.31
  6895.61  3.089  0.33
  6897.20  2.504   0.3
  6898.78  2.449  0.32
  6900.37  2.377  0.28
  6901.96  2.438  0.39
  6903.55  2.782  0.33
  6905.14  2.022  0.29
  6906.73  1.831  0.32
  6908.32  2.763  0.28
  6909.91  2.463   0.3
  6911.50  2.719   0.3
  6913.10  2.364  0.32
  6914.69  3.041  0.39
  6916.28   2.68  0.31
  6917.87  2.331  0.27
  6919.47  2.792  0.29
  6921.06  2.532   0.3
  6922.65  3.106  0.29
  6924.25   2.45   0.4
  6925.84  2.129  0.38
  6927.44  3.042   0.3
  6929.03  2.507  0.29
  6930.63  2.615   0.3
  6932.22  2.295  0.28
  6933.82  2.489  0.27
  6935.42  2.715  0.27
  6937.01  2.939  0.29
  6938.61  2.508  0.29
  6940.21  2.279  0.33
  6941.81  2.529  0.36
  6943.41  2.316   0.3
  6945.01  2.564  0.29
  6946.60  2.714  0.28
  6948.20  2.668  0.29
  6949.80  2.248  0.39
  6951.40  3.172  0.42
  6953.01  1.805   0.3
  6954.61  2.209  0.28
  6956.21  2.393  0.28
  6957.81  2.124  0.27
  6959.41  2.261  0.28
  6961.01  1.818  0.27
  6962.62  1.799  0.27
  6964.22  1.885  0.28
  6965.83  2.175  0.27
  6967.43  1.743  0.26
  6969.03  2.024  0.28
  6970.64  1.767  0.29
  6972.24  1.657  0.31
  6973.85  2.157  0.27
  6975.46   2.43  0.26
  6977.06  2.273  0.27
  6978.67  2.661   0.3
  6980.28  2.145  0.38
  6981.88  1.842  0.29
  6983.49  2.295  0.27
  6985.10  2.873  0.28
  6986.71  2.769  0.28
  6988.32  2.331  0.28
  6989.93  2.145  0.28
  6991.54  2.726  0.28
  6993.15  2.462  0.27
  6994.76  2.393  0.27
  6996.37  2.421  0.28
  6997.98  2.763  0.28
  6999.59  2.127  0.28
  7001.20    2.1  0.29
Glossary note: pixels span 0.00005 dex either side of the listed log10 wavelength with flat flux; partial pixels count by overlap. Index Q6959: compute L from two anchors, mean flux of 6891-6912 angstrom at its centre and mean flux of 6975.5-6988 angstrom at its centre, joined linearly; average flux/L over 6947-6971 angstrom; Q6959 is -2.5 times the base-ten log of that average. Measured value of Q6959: 0.13 mag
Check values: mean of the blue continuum 2.49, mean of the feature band 2.16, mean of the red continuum 2.41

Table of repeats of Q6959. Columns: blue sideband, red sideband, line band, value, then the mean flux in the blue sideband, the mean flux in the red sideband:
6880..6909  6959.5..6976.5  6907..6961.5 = -0.14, 2.5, 1.96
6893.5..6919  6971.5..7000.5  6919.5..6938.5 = -0.06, 2.53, 2.36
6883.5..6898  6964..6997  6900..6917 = 0.02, 2.62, 2.25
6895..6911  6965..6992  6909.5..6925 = -0.10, 2.47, 2.23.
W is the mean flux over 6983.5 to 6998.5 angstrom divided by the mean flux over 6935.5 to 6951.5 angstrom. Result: 0.98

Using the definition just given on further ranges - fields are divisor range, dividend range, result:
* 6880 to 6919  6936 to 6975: 0.89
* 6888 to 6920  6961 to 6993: 0.87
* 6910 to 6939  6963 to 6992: 0.84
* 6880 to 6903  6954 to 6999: 0.88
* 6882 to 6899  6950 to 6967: 0.84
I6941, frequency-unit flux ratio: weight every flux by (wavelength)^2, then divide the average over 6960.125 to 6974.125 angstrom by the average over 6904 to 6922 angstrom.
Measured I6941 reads 0.8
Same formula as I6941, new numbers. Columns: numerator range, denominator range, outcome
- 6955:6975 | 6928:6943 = 0.79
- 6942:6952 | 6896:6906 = 1.07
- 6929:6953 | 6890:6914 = 1.04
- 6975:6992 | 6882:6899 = 0.96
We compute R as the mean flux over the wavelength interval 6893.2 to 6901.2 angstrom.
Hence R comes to 2.59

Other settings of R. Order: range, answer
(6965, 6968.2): 1.96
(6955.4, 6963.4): 2.08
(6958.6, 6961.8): 2.04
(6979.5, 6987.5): 2.39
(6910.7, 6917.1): 2.7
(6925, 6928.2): 2.58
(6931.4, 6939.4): 2.59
